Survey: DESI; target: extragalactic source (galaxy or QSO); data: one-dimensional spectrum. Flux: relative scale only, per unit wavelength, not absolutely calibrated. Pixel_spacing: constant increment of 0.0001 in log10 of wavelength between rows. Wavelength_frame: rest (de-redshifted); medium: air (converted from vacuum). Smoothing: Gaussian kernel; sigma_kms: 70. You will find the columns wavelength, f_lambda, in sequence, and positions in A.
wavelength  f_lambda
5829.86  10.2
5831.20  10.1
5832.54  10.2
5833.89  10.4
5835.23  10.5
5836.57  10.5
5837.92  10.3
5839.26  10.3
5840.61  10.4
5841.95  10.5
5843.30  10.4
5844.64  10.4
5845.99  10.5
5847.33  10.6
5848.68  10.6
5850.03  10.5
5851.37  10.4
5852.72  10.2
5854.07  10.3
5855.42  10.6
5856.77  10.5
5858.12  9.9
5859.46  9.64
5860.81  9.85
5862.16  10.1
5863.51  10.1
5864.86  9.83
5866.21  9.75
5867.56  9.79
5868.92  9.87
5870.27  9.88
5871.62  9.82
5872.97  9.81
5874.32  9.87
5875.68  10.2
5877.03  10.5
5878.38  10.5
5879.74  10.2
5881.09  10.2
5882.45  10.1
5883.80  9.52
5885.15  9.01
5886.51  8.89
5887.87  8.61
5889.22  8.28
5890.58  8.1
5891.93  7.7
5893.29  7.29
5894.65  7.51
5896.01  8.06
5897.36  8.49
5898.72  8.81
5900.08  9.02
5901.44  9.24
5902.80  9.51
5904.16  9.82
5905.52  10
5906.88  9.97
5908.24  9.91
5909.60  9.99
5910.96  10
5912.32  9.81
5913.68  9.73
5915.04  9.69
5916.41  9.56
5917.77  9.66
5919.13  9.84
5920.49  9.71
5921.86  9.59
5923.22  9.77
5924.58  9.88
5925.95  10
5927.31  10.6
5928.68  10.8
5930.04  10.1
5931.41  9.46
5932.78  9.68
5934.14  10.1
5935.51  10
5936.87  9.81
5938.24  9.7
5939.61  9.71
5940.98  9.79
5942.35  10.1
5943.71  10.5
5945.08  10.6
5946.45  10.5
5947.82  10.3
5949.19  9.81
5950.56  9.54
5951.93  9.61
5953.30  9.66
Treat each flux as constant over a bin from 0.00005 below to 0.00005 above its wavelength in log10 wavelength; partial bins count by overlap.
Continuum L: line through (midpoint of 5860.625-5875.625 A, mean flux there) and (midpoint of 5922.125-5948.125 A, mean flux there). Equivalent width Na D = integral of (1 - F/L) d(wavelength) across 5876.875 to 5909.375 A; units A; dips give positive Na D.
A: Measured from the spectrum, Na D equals 2.7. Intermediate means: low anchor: 9.89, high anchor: 10.1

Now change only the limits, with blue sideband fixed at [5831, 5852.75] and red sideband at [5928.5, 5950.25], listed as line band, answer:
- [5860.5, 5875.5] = 0.61 A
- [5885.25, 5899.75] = 2.82 A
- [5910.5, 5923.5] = 0.50 A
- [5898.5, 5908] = 0.60 A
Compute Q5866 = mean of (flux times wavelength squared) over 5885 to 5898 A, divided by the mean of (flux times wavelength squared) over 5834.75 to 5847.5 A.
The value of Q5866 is 0.8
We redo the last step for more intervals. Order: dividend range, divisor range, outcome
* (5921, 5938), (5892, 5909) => 1.13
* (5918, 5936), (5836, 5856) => 0.98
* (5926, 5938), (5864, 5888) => 1.04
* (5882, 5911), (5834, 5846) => 0.88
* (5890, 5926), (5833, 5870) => 0.92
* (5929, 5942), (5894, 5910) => 1.08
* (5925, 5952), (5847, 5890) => 1.04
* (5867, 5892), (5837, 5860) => 0.93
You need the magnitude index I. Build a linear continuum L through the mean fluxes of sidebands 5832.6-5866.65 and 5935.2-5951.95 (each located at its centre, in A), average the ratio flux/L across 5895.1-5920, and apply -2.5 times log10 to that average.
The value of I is 0.07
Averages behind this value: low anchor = 10.3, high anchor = 10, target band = 9.49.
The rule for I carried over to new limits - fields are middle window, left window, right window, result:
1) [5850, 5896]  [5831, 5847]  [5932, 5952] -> 0.07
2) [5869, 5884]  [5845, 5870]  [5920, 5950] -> 0.01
